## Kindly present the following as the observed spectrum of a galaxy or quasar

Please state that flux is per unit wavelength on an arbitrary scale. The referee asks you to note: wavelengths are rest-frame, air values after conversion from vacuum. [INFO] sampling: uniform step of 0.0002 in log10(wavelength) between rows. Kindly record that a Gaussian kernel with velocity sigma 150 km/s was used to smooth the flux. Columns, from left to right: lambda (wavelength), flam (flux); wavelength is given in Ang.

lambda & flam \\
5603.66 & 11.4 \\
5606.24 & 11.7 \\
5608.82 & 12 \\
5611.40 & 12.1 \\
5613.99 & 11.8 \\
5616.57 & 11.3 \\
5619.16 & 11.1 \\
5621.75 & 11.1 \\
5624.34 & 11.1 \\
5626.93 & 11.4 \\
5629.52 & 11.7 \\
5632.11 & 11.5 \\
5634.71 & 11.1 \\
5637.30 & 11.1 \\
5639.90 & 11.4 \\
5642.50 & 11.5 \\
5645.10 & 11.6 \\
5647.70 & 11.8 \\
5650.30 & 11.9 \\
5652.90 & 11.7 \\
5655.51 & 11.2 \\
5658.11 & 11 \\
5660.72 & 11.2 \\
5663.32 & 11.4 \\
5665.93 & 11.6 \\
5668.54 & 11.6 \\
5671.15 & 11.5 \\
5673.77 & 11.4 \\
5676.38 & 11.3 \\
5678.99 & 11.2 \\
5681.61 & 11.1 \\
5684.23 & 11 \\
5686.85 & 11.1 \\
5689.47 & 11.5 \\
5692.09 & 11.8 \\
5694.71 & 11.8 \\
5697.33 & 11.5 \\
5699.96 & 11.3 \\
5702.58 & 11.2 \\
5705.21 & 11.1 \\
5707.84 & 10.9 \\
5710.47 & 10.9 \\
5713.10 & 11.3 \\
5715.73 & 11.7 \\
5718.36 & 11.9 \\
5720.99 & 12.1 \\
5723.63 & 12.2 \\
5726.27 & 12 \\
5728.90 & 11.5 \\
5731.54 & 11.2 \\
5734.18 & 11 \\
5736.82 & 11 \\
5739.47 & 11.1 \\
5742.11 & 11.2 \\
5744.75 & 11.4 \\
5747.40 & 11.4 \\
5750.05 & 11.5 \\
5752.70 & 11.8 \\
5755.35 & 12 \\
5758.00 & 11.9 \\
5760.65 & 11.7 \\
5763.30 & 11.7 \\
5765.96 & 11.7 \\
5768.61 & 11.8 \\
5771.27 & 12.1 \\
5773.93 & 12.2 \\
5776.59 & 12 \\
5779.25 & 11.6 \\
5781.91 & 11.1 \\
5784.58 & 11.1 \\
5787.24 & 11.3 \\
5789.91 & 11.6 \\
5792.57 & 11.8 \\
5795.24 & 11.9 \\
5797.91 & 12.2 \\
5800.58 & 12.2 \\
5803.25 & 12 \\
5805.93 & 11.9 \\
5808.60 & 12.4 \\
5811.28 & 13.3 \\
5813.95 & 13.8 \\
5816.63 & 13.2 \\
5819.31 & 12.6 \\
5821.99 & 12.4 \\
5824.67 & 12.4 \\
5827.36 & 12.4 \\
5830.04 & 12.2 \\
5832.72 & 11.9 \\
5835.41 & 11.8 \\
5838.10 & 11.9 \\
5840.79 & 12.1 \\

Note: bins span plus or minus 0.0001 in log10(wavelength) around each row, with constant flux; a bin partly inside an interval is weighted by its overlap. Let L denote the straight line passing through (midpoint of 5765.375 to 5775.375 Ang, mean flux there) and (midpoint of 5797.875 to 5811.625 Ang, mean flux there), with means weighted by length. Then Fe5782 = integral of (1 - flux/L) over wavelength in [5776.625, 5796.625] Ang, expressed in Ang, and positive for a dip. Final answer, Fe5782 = 1.0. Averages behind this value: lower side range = 12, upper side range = 12.3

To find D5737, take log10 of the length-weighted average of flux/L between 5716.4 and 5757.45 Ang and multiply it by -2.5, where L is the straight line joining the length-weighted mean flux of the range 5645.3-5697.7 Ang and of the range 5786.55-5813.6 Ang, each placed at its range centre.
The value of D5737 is 0.02 mag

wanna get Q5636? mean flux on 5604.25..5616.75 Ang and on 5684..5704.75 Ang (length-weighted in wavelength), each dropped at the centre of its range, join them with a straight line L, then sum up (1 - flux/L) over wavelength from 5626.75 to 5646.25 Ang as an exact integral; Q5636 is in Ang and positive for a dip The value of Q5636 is 0.5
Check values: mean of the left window 11.8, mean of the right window 11.4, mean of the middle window 11.4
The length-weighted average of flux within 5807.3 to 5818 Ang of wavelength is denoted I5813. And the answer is 13.2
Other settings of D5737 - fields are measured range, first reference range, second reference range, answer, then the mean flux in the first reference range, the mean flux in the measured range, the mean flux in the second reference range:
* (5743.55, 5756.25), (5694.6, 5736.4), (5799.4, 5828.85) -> 0.024 mag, 11.5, 11.6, 12.6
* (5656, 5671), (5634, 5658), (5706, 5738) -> 0.009 mag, 11.5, 11.4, 11.5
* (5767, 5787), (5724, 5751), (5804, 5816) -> 0.043 mag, 11.4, 11.7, 12.8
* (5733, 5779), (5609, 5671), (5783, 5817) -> 0.033 mag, 11.5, 11.6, 12.2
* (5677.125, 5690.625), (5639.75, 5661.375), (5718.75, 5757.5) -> 0.032 mag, 11.5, 11.2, 11.5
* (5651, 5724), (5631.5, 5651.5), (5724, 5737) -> 0.005 mag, 11.5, 11.4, 11.4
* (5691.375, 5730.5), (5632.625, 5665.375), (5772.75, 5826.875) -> 0.016 mag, 11.4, 11.5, 12.2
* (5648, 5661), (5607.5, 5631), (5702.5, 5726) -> 0.006 mag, 11.5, 11.4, 11.5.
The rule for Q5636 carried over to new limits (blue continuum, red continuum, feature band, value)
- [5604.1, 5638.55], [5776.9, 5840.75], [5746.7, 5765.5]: 0.3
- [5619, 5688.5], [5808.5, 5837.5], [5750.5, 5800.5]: 1.9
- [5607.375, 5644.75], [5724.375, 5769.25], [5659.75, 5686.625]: 0.4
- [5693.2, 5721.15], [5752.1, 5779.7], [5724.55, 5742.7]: 0.5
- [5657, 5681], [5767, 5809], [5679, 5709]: 0.4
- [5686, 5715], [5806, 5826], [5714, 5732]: -0.3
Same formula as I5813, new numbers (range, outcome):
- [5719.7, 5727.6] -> 12.1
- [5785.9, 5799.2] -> 11.8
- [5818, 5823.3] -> 12.5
